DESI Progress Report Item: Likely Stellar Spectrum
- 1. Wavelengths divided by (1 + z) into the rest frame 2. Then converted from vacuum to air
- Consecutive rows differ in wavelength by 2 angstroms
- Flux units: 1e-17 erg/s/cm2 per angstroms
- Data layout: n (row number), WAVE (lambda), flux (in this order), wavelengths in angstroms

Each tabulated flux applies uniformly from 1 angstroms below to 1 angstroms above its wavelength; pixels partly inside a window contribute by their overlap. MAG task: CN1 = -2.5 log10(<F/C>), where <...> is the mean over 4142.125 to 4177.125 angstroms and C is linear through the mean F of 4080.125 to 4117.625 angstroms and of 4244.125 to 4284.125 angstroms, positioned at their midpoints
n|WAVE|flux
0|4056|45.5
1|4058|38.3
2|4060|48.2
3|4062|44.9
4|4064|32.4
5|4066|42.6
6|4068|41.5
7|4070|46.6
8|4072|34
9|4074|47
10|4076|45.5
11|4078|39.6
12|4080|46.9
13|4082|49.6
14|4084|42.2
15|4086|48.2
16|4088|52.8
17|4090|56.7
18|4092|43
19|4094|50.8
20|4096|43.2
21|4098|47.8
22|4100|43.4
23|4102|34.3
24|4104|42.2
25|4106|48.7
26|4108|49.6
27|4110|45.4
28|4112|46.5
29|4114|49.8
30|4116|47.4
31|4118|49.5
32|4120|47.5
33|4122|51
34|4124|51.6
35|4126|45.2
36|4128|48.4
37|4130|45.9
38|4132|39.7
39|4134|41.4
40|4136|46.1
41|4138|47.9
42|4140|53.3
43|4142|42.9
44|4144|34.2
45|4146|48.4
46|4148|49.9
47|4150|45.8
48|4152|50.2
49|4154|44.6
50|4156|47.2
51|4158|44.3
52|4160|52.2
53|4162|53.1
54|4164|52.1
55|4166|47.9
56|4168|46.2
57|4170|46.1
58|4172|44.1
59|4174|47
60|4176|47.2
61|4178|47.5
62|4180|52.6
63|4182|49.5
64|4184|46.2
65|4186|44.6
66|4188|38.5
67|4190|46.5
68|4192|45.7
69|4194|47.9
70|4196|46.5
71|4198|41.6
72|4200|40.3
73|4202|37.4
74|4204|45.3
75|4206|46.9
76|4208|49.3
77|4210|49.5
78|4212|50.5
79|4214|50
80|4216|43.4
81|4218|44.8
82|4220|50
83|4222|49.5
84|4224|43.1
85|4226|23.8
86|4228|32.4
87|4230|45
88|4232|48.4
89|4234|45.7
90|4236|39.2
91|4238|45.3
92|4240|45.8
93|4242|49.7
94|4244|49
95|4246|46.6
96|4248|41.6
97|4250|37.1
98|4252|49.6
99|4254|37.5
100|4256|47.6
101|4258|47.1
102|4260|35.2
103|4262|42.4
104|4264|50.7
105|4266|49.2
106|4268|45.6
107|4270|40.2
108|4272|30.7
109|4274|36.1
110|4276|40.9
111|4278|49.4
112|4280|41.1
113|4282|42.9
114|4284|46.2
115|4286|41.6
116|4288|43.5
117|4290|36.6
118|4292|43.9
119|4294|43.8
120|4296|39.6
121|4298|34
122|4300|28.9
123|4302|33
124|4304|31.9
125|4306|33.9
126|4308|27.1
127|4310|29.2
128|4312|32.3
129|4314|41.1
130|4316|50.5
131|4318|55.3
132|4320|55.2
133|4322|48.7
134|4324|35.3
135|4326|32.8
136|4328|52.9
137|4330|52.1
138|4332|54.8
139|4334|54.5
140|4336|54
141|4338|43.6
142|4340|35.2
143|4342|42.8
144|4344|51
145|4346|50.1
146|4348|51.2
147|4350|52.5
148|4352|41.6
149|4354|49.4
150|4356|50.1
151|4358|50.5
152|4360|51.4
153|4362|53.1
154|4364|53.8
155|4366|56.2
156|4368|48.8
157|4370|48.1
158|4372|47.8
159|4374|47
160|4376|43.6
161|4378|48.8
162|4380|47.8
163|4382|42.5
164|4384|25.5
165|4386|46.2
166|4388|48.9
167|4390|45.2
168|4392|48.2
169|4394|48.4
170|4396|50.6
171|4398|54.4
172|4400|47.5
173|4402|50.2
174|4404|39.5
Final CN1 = -0.038 mag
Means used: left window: 46.8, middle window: 47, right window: 42.9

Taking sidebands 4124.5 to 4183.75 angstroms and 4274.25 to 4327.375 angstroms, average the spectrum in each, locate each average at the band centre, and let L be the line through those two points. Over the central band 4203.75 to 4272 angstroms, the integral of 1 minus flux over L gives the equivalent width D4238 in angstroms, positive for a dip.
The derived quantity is -2.3 angstroms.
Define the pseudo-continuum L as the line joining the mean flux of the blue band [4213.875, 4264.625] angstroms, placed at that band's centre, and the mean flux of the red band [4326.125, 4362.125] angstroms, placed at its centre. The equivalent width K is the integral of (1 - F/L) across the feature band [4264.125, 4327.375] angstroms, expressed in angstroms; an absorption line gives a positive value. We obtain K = 8.5 angstroms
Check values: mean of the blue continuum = 43.7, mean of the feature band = 40.2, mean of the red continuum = 49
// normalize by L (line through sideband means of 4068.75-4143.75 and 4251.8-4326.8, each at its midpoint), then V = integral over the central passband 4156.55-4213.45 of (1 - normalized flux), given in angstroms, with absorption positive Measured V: -3.7 angstroms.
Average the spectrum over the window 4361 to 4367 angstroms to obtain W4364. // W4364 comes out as 54.4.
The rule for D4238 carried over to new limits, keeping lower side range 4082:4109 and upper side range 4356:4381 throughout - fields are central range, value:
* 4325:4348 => 0.75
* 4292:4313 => 6.47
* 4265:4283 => 2.53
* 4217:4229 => 1.85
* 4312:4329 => 1.22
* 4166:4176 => 0.25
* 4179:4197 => 0.44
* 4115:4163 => 0.03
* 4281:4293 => 1.56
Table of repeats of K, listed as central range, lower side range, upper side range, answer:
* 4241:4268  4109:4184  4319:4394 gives 1.5 angstroms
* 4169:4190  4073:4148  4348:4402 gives 0.2 angstroms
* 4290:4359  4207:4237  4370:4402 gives 3.2 angstroms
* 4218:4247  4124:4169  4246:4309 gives -0.9 angstroms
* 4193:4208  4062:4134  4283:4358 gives 0.2 angstroms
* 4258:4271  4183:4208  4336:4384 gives 0.4 angstroms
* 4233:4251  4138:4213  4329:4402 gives 1.0 angstroms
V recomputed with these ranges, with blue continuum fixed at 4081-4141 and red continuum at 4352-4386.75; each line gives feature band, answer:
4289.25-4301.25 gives 2.44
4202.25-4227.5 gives 1.17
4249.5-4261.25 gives 1.17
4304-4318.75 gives 3.00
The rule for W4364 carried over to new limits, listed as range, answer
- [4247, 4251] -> 39.4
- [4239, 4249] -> 46.5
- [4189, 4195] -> 46.7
